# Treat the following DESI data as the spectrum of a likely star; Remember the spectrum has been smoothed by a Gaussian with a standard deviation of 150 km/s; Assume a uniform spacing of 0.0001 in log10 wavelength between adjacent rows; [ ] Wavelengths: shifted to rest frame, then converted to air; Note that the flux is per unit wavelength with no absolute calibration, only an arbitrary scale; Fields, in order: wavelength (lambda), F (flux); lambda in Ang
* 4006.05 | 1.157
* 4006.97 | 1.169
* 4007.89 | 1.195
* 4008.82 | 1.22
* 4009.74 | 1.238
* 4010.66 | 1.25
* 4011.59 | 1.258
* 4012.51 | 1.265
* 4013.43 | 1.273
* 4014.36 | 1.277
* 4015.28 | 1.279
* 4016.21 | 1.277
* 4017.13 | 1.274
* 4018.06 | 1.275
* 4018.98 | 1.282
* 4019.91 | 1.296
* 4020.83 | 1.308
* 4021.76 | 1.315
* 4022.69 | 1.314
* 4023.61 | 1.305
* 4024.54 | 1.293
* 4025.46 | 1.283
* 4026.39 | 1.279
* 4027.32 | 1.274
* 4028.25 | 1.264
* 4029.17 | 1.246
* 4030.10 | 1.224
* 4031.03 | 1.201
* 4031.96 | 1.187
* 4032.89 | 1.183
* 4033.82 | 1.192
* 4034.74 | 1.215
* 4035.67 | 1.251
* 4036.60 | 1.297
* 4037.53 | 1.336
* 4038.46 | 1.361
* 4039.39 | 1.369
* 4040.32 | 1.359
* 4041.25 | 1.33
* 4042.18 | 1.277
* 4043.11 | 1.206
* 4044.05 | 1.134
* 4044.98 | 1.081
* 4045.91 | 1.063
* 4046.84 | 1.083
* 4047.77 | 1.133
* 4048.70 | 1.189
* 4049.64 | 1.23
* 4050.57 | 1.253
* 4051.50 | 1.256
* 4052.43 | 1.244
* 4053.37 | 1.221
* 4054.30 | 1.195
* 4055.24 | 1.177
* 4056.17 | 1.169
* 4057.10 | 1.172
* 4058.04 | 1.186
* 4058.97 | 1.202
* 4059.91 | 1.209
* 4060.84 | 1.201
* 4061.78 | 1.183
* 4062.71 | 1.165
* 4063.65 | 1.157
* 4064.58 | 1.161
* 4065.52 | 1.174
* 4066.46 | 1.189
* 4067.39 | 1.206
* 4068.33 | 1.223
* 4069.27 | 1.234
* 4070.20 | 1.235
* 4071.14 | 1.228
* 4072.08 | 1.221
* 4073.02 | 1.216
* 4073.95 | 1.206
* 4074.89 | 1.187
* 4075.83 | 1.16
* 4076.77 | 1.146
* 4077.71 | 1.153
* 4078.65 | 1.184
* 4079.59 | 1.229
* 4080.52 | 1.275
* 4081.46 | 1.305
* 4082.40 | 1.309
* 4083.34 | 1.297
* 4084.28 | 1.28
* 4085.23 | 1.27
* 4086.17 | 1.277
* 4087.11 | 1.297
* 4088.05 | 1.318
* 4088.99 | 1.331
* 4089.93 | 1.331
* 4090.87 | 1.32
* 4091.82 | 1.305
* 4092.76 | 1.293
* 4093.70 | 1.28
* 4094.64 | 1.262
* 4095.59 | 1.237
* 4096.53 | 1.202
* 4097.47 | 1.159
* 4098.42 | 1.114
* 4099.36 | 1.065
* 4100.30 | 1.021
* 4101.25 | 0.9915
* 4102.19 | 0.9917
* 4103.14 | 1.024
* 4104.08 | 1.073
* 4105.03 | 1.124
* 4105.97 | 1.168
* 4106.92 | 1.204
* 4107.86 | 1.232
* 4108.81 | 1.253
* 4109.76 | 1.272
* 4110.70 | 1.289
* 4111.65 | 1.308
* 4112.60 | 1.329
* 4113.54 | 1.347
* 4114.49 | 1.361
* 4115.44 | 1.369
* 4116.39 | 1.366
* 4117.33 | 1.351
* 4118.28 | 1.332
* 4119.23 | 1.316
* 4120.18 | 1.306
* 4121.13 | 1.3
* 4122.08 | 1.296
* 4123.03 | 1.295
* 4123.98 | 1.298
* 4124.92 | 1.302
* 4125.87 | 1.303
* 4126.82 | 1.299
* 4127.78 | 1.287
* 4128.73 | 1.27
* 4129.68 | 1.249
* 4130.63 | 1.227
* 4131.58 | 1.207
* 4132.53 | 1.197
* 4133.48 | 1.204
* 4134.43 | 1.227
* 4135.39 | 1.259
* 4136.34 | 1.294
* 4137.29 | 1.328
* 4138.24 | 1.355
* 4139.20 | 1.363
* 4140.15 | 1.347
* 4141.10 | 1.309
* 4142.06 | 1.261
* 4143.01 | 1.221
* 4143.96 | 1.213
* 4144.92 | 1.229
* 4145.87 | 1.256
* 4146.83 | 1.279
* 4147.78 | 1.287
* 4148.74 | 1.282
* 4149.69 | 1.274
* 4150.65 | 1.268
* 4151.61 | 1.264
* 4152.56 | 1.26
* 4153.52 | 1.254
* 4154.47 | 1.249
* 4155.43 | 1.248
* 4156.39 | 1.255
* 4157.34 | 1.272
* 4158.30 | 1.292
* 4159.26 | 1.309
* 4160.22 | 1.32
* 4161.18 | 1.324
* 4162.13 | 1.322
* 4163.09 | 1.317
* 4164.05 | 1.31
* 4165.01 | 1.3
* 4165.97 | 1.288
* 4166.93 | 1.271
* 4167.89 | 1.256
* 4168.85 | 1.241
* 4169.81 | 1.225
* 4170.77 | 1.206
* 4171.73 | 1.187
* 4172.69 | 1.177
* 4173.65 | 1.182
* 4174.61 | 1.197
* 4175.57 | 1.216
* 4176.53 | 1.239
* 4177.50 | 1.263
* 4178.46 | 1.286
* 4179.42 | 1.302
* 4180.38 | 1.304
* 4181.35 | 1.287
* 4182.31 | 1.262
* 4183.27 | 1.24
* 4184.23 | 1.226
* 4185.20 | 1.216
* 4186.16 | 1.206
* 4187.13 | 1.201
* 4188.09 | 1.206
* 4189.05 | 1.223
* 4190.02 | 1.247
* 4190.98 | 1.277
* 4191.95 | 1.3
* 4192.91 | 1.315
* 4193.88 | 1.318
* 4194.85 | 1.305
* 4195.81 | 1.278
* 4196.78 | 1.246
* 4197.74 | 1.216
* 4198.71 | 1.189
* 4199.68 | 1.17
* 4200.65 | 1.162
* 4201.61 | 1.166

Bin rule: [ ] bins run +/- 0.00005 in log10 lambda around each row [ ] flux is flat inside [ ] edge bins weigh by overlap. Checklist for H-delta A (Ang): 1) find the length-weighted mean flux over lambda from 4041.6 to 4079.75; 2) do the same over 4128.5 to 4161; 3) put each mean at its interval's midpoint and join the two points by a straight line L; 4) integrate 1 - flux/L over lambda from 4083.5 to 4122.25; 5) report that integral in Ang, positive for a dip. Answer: -0.4 Ang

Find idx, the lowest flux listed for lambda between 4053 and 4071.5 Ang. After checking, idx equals 1.157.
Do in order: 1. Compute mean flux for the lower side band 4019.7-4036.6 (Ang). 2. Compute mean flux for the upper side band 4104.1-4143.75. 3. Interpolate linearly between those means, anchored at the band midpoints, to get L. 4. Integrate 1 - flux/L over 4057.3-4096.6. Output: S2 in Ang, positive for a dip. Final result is 1.1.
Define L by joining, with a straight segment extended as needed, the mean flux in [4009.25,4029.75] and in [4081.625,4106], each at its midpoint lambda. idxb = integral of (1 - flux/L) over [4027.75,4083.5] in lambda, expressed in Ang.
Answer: 1.3 Ang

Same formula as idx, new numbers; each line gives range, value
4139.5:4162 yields 1.213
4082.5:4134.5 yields 0.9915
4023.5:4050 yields 1.063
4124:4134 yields 1.197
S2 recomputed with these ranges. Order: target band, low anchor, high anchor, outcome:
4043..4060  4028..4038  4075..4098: 0.9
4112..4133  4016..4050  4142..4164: -0.6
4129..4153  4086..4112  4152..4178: -0.5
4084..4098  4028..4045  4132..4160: -0.2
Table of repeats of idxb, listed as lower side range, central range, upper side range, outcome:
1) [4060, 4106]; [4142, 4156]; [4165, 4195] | -0.26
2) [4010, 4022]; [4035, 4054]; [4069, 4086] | 0.35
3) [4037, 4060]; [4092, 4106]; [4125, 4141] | 1.31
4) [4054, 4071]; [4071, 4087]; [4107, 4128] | -0.09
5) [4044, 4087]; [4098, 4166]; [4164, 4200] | -1.67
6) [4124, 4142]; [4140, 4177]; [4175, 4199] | 0.21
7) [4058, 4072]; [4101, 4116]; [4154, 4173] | 0.21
